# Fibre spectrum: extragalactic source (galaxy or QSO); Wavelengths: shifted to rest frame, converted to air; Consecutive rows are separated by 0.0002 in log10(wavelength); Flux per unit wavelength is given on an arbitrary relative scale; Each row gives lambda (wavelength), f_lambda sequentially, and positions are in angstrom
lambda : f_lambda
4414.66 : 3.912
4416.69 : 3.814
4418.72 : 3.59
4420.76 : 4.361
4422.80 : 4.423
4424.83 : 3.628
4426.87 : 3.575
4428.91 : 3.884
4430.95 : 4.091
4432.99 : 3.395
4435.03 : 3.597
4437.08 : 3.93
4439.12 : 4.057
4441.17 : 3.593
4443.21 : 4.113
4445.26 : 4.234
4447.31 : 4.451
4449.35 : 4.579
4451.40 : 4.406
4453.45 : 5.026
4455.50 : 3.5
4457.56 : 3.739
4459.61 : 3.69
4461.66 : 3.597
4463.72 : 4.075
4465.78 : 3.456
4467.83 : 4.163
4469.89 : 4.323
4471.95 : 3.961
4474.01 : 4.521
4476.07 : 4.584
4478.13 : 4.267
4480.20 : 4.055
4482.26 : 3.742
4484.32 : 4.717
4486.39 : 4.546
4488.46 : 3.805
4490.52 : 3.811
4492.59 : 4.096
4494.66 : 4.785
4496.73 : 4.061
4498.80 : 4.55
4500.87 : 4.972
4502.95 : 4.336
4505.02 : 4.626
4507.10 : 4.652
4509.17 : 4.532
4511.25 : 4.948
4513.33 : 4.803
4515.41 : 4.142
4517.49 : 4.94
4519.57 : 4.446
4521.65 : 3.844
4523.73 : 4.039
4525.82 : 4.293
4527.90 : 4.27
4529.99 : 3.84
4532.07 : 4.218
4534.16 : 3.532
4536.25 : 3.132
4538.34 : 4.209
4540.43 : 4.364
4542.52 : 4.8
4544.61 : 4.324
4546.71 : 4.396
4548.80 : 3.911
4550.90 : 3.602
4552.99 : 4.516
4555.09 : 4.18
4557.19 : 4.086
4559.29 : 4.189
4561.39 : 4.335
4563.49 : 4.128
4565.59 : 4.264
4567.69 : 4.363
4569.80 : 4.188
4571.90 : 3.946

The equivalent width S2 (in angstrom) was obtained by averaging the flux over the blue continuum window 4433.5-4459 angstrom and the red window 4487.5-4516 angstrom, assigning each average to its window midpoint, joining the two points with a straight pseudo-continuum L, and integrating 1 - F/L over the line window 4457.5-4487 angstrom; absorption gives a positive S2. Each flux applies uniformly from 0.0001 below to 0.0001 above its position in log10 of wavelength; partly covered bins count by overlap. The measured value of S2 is 1.1 angstrom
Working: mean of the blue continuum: 4.08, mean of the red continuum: 4.44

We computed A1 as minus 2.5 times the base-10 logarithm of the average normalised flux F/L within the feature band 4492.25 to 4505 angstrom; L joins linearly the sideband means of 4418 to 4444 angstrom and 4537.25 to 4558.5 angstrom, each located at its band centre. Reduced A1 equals -0.11 mag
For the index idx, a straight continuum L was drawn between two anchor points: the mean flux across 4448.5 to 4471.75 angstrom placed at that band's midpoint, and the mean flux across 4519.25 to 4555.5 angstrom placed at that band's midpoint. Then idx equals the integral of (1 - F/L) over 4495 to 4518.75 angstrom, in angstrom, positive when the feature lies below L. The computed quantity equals -3.1 angstrom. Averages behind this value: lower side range 4.04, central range 4.6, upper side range 4.1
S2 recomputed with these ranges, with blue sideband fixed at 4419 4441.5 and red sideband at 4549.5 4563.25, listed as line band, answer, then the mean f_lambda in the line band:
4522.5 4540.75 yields 0.5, 3.97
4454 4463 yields 0.5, 3.72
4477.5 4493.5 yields -0.6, 4.13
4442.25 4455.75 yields -1.6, 4.38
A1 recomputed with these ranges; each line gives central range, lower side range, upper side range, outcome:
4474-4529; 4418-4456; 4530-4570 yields -0.07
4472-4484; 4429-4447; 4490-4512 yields 0.01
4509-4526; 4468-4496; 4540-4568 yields -0.05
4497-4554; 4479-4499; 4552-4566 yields -0.02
